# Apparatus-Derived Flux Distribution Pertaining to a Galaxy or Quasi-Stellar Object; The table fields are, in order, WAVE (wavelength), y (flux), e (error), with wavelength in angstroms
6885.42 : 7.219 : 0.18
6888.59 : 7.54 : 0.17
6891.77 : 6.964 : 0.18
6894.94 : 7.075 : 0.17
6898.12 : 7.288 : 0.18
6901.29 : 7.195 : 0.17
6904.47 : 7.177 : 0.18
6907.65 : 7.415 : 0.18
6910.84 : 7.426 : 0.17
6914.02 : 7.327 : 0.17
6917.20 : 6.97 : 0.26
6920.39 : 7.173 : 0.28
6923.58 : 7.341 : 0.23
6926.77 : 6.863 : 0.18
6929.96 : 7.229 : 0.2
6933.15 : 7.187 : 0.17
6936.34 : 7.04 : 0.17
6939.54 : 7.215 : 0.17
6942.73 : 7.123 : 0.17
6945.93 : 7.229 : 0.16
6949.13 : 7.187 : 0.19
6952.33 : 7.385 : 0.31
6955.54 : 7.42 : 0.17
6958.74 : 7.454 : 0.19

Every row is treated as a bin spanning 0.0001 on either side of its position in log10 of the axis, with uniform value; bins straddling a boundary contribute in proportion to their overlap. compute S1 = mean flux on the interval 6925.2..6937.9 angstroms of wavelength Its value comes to 7.08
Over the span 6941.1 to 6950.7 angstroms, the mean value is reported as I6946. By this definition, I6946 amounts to 7.18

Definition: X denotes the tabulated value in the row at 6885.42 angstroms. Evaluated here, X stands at 7.219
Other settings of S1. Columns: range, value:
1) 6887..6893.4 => 7.25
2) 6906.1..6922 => 7.26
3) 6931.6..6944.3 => 7.14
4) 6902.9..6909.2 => 7.3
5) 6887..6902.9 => 7.21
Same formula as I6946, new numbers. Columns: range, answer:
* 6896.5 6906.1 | 7.22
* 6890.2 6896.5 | 7.02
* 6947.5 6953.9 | 7.29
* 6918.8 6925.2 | 7.25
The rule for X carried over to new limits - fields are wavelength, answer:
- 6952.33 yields 7.385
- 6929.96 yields 7.229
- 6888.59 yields 7.54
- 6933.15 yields 7.187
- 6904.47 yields 7.177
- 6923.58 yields 7.341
